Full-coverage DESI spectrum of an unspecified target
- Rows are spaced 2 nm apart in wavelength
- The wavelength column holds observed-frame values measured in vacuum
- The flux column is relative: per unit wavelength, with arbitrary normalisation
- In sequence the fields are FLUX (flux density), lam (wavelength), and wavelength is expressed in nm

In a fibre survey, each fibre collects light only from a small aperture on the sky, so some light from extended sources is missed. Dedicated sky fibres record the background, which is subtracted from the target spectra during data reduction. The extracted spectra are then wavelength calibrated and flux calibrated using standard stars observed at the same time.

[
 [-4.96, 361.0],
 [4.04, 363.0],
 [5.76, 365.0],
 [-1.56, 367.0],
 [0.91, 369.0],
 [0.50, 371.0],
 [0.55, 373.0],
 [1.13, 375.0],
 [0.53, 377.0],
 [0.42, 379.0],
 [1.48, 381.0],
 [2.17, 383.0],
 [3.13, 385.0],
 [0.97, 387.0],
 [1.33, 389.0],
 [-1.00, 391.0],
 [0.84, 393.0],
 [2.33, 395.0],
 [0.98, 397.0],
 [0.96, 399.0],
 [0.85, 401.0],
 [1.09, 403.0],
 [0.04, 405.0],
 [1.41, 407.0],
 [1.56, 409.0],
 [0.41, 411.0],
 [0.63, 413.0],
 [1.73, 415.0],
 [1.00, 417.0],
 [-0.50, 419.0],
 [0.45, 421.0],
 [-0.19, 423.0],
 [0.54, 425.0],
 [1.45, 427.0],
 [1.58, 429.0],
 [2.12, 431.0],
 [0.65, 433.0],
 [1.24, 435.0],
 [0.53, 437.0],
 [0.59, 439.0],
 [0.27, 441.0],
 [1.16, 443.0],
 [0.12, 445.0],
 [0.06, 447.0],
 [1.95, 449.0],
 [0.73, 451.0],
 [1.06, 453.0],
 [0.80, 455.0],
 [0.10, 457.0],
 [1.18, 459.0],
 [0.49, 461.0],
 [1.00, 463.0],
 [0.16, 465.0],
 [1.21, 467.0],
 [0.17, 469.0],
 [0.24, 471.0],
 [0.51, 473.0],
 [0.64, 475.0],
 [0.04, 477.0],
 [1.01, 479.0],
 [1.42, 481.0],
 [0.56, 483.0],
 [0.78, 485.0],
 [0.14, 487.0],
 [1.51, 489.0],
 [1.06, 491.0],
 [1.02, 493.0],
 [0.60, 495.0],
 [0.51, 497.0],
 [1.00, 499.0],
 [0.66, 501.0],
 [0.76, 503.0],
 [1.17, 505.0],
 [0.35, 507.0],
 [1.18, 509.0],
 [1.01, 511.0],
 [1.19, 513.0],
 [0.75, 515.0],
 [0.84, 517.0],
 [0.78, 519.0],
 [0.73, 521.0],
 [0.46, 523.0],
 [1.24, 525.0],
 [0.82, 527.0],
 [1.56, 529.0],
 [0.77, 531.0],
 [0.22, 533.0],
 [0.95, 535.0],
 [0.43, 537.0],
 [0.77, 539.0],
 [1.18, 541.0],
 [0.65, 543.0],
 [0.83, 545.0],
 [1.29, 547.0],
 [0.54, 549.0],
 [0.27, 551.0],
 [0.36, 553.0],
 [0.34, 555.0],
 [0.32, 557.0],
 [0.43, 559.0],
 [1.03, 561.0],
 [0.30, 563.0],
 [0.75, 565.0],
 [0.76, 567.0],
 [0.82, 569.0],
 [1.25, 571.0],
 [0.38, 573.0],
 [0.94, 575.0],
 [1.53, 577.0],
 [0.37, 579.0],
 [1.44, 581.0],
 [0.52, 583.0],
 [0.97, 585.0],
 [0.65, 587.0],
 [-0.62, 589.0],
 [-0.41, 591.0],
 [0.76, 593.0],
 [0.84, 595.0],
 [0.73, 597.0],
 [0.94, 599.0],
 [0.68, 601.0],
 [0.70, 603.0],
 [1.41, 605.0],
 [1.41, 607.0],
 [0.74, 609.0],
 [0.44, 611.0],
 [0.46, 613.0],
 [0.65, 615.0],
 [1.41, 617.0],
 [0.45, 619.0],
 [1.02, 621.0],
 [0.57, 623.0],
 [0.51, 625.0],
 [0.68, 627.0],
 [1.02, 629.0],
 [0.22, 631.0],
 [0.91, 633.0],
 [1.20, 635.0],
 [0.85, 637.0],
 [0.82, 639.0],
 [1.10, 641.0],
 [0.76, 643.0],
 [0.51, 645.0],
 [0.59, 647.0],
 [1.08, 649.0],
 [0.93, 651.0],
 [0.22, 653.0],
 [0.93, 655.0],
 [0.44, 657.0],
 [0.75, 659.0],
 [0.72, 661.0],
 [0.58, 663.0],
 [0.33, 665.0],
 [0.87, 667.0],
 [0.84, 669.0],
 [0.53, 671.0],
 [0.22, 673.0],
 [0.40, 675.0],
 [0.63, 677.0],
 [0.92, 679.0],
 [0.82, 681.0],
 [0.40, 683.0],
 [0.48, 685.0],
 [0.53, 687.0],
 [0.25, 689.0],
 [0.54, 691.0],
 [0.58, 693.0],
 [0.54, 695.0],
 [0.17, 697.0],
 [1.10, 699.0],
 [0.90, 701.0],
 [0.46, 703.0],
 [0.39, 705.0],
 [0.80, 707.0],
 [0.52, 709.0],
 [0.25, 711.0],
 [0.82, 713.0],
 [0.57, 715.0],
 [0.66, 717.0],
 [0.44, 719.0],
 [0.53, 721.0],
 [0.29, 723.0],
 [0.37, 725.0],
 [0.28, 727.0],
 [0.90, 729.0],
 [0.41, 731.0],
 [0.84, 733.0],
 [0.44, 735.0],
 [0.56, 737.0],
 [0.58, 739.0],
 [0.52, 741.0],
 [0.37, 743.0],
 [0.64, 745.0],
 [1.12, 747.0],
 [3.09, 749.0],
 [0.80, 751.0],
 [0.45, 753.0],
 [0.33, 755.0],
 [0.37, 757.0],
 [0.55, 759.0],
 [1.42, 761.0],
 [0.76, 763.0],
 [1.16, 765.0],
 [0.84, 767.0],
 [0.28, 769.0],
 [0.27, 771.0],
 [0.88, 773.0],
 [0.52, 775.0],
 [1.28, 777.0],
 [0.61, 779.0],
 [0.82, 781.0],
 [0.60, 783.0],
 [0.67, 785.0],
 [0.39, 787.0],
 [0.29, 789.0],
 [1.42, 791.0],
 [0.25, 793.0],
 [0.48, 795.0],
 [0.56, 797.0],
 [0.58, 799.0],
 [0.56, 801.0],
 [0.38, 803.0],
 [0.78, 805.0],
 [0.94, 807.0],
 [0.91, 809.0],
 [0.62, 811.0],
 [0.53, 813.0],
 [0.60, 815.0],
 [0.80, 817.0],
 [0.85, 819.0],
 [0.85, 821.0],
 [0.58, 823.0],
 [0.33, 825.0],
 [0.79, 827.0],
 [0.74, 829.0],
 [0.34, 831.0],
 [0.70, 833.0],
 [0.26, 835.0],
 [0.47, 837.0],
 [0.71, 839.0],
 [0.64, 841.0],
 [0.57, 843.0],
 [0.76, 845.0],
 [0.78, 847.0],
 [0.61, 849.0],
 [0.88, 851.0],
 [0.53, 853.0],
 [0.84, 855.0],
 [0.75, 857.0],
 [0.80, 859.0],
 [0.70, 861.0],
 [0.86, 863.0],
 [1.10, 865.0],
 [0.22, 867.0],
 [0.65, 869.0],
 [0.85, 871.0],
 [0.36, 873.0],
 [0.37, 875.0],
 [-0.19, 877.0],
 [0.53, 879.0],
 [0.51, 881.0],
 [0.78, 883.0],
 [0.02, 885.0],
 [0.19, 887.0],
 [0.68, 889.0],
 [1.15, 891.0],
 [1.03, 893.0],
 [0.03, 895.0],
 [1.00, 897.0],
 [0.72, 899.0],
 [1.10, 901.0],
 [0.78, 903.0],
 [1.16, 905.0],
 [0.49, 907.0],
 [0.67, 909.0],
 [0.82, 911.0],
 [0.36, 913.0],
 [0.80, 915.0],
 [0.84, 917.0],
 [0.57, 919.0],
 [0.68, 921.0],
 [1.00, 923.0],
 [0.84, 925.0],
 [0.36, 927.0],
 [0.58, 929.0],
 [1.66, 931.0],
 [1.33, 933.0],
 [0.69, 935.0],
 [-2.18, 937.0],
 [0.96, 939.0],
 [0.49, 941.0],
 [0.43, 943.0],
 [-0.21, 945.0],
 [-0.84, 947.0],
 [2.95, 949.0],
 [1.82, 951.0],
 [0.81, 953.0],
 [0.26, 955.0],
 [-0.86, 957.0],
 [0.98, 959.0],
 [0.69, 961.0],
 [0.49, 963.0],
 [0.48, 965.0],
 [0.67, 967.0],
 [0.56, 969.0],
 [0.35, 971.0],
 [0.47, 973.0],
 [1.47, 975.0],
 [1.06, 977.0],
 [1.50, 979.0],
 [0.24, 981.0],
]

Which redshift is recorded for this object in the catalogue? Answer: 1.01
